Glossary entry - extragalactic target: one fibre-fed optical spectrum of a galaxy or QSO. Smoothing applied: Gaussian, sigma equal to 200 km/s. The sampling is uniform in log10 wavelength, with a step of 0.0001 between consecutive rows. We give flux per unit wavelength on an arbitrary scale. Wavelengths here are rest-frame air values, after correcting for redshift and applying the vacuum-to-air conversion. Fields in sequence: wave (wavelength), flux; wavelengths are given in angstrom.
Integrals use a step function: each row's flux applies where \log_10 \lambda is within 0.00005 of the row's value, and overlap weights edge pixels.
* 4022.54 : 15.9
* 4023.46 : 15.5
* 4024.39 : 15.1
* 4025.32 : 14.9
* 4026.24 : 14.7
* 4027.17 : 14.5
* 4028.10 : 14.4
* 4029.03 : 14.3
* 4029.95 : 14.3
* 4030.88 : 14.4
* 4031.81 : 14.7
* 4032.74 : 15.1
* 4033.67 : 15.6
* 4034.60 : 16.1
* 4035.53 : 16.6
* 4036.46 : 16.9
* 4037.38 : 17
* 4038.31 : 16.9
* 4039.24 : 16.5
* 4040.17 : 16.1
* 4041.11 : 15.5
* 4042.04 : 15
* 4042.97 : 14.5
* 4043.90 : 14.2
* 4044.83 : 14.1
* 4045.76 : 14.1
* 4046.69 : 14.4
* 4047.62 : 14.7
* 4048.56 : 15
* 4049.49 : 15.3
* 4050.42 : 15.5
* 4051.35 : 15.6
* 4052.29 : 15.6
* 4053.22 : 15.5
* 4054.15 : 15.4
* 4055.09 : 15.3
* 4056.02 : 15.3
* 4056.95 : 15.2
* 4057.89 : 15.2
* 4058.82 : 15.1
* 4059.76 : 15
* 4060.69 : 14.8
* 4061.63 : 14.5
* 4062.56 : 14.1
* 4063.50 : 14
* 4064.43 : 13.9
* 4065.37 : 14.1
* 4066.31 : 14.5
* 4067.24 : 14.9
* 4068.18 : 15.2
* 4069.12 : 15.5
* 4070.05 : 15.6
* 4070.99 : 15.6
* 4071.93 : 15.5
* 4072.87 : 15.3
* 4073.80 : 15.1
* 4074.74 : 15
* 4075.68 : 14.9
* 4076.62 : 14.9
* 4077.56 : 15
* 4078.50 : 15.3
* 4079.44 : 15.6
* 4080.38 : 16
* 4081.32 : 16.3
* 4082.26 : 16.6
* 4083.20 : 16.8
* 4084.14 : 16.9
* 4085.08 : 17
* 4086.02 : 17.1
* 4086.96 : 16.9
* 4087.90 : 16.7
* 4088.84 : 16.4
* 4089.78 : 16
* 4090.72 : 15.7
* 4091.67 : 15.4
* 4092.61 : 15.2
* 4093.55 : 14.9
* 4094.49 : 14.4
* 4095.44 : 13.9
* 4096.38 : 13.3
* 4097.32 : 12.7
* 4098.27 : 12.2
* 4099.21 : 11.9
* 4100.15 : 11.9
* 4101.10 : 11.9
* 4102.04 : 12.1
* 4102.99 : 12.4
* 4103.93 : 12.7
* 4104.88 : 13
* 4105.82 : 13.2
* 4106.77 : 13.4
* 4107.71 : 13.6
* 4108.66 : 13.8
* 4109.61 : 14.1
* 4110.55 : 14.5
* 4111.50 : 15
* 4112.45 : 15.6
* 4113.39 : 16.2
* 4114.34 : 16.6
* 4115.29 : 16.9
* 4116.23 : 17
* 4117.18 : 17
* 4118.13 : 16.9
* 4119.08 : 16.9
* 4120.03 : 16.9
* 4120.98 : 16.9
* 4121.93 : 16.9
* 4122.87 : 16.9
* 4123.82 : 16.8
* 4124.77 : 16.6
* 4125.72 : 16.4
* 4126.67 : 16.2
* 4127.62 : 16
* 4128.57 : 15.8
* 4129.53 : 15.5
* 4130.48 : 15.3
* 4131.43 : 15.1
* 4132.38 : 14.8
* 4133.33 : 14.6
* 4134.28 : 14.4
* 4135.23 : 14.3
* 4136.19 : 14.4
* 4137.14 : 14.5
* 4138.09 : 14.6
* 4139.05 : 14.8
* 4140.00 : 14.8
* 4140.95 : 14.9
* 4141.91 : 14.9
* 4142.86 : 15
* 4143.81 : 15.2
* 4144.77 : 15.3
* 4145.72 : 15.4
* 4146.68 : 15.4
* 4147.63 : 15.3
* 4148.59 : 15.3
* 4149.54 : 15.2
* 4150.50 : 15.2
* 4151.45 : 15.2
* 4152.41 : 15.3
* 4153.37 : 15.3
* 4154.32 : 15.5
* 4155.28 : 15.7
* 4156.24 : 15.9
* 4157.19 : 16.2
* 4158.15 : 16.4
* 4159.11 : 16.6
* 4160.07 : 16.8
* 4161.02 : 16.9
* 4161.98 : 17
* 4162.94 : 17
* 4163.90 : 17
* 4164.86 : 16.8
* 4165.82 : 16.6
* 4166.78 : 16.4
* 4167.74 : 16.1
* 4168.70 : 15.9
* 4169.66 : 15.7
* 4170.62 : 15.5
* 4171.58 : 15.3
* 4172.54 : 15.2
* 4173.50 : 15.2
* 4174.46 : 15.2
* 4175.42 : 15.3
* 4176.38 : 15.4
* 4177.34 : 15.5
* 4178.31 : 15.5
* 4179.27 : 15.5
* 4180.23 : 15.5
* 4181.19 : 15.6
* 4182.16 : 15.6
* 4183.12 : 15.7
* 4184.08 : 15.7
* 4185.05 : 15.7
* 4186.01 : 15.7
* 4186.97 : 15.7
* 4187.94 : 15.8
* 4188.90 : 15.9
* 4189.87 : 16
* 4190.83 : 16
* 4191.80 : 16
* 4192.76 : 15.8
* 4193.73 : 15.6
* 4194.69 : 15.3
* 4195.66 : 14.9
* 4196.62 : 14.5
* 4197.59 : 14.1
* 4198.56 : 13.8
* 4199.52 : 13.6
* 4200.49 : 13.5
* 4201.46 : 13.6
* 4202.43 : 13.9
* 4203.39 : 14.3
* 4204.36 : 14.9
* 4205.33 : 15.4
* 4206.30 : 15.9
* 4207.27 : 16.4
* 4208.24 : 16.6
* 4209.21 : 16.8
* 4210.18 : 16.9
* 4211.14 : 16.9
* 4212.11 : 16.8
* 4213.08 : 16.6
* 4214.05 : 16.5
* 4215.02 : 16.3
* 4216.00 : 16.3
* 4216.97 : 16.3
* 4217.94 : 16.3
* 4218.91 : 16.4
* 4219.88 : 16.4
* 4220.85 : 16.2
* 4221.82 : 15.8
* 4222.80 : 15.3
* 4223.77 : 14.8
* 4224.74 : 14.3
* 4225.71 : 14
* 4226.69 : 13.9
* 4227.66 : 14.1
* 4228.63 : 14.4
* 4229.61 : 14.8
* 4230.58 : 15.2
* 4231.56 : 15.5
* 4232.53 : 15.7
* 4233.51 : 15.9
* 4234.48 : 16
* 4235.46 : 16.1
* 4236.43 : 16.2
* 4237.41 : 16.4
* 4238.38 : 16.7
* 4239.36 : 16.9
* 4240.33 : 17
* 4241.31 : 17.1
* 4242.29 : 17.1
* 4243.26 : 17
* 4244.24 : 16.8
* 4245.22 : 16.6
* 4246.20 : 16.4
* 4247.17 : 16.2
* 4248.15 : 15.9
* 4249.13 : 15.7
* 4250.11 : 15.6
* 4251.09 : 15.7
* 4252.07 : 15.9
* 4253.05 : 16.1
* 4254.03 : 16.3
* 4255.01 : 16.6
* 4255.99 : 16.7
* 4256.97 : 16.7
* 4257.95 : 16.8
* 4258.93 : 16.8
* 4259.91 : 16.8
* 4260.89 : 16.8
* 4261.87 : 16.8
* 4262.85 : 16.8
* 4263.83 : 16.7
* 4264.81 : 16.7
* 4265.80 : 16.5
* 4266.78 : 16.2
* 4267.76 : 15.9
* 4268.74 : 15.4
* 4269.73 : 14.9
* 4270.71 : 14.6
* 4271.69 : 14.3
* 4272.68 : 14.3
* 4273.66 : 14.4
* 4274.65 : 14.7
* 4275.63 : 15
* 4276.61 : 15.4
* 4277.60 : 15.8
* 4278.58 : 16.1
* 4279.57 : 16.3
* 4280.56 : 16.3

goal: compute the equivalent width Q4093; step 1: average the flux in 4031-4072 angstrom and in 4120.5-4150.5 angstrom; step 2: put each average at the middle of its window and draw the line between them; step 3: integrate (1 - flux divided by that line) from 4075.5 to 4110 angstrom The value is 1.58 angstrom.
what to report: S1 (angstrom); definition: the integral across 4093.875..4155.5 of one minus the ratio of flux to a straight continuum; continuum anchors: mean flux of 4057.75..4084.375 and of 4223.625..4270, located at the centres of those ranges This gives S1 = 2.2 angstrom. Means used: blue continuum 15.2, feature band 14.9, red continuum 16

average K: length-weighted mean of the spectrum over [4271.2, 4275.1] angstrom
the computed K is 14.4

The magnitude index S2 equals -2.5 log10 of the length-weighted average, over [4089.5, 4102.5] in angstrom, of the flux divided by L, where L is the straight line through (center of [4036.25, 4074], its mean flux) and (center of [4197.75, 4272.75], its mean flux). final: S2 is 0.12 mag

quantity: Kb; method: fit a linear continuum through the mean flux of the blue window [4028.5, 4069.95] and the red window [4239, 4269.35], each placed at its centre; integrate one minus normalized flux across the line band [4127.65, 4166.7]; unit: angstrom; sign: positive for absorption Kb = 0.6 angstrom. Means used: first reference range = 15.1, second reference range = 16.5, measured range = 15.5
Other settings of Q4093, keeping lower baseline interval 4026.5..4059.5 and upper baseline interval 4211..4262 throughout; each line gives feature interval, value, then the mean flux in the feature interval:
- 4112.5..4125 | -0.97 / 16.8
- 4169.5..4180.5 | 0.29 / 15.4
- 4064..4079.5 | 0.33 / 15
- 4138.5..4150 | 0.41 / 15.1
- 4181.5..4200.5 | 0.70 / 15.3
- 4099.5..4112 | 1.88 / 13.2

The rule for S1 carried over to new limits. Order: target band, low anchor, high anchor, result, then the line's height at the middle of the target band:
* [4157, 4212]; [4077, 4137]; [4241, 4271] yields 0.4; 15.8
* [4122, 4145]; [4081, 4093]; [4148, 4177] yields 1.1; 16.1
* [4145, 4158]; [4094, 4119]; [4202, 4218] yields -0.4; 15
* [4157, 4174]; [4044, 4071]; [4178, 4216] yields -1.0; 15.4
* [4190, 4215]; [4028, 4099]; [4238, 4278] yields 0.7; 15.9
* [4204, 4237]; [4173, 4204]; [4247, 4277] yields -0.6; 15.5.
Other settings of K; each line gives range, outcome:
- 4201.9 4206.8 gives 14.9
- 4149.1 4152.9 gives 15.2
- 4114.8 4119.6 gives 16.9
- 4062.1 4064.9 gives 14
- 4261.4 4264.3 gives 16.8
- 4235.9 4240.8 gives 16.7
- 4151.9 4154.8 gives 15.3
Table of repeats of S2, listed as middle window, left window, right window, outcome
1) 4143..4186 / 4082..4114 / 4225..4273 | -0.04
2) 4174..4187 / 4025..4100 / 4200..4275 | 0.01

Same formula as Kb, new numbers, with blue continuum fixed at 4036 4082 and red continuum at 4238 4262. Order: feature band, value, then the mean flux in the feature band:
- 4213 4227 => 0.53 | 15.7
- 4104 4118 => 0.53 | 15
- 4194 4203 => 1.11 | 14.2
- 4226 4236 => 0.76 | 15.1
